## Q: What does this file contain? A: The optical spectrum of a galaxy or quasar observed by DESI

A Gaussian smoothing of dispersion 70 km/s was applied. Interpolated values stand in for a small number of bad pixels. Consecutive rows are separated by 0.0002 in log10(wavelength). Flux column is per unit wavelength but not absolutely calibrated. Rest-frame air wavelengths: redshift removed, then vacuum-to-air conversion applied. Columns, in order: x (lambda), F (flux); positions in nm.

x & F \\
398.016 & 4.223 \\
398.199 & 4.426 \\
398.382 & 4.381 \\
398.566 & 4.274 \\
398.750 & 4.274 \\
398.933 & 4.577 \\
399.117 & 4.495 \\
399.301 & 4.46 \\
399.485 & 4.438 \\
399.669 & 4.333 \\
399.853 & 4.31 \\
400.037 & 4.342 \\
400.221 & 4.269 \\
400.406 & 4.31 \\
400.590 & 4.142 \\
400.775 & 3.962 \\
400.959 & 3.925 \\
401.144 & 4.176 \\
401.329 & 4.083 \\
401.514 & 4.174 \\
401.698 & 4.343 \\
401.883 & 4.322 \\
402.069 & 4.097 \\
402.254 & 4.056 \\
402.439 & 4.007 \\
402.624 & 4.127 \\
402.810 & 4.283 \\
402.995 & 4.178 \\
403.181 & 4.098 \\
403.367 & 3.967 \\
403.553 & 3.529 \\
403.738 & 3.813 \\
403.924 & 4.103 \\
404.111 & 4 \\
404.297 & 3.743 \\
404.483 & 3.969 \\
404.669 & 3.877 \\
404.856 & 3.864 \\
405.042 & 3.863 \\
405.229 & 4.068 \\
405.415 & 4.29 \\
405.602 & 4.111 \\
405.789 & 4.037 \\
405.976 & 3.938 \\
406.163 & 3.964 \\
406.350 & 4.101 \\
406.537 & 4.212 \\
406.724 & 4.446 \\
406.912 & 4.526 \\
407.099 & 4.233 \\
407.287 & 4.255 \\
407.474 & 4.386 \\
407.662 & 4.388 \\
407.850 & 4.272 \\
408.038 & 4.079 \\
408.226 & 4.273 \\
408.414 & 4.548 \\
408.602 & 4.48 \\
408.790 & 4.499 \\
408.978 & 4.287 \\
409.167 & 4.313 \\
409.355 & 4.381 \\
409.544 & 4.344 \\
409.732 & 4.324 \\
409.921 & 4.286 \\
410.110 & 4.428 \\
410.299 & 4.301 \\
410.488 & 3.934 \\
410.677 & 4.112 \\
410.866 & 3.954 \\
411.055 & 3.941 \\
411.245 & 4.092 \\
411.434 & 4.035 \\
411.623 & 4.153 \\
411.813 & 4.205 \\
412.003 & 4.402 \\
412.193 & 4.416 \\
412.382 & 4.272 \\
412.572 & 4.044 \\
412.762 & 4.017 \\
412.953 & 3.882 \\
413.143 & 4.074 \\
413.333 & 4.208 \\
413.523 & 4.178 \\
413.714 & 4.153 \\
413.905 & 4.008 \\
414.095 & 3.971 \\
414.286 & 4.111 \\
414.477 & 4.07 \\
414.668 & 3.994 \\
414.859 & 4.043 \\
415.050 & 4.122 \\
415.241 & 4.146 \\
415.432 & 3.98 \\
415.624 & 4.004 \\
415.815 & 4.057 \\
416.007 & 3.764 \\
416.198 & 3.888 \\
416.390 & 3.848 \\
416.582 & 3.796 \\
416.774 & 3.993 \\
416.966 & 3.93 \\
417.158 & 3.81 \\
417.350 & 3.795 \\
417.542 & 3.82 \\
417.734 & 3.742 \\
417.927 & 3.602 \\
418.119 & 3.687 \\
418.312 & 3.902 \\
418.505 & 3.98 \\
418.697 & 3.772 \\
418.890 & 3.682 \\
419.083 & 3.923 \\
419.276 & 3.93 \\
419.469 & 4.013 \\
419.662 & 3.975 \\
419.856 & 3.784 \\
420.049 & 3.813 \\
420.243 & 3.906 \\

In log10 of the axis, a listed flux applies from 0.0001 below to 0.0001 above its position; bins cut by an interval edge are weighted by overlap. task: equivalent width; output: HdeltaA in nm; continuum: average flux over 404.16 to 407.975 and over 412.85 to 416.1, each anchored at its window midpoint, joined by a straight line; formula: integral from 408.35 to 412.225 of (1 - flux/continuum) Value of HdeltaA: -0.16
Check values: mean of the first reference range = 4.13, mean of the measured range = 4.25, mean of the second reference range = 4.04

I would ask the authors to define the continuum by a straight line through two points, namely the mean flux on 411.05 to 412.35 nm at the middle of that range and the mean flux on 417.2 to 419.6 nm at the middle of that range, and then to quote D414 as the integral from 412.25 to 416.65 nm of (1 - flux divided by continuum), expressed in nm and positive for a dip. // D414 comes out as 0.01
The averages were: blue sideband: 4.2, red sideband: 3.82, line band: 4.03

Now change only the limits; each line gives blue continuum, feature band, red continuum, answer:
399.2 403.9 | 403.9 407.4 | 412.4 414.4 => 0.03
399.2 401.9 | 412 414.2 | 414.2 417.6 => -0.06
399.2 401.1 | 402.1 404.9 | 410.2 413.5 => 0.16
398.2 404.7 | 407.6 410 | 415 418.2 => -0.19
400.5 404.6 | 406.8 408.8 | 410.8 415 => -0.14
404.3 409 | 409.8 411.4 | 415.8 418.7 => -0.03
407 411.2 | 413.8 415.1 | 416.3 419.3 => -0.02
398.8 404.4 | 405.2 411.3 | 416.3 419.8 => -0.32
